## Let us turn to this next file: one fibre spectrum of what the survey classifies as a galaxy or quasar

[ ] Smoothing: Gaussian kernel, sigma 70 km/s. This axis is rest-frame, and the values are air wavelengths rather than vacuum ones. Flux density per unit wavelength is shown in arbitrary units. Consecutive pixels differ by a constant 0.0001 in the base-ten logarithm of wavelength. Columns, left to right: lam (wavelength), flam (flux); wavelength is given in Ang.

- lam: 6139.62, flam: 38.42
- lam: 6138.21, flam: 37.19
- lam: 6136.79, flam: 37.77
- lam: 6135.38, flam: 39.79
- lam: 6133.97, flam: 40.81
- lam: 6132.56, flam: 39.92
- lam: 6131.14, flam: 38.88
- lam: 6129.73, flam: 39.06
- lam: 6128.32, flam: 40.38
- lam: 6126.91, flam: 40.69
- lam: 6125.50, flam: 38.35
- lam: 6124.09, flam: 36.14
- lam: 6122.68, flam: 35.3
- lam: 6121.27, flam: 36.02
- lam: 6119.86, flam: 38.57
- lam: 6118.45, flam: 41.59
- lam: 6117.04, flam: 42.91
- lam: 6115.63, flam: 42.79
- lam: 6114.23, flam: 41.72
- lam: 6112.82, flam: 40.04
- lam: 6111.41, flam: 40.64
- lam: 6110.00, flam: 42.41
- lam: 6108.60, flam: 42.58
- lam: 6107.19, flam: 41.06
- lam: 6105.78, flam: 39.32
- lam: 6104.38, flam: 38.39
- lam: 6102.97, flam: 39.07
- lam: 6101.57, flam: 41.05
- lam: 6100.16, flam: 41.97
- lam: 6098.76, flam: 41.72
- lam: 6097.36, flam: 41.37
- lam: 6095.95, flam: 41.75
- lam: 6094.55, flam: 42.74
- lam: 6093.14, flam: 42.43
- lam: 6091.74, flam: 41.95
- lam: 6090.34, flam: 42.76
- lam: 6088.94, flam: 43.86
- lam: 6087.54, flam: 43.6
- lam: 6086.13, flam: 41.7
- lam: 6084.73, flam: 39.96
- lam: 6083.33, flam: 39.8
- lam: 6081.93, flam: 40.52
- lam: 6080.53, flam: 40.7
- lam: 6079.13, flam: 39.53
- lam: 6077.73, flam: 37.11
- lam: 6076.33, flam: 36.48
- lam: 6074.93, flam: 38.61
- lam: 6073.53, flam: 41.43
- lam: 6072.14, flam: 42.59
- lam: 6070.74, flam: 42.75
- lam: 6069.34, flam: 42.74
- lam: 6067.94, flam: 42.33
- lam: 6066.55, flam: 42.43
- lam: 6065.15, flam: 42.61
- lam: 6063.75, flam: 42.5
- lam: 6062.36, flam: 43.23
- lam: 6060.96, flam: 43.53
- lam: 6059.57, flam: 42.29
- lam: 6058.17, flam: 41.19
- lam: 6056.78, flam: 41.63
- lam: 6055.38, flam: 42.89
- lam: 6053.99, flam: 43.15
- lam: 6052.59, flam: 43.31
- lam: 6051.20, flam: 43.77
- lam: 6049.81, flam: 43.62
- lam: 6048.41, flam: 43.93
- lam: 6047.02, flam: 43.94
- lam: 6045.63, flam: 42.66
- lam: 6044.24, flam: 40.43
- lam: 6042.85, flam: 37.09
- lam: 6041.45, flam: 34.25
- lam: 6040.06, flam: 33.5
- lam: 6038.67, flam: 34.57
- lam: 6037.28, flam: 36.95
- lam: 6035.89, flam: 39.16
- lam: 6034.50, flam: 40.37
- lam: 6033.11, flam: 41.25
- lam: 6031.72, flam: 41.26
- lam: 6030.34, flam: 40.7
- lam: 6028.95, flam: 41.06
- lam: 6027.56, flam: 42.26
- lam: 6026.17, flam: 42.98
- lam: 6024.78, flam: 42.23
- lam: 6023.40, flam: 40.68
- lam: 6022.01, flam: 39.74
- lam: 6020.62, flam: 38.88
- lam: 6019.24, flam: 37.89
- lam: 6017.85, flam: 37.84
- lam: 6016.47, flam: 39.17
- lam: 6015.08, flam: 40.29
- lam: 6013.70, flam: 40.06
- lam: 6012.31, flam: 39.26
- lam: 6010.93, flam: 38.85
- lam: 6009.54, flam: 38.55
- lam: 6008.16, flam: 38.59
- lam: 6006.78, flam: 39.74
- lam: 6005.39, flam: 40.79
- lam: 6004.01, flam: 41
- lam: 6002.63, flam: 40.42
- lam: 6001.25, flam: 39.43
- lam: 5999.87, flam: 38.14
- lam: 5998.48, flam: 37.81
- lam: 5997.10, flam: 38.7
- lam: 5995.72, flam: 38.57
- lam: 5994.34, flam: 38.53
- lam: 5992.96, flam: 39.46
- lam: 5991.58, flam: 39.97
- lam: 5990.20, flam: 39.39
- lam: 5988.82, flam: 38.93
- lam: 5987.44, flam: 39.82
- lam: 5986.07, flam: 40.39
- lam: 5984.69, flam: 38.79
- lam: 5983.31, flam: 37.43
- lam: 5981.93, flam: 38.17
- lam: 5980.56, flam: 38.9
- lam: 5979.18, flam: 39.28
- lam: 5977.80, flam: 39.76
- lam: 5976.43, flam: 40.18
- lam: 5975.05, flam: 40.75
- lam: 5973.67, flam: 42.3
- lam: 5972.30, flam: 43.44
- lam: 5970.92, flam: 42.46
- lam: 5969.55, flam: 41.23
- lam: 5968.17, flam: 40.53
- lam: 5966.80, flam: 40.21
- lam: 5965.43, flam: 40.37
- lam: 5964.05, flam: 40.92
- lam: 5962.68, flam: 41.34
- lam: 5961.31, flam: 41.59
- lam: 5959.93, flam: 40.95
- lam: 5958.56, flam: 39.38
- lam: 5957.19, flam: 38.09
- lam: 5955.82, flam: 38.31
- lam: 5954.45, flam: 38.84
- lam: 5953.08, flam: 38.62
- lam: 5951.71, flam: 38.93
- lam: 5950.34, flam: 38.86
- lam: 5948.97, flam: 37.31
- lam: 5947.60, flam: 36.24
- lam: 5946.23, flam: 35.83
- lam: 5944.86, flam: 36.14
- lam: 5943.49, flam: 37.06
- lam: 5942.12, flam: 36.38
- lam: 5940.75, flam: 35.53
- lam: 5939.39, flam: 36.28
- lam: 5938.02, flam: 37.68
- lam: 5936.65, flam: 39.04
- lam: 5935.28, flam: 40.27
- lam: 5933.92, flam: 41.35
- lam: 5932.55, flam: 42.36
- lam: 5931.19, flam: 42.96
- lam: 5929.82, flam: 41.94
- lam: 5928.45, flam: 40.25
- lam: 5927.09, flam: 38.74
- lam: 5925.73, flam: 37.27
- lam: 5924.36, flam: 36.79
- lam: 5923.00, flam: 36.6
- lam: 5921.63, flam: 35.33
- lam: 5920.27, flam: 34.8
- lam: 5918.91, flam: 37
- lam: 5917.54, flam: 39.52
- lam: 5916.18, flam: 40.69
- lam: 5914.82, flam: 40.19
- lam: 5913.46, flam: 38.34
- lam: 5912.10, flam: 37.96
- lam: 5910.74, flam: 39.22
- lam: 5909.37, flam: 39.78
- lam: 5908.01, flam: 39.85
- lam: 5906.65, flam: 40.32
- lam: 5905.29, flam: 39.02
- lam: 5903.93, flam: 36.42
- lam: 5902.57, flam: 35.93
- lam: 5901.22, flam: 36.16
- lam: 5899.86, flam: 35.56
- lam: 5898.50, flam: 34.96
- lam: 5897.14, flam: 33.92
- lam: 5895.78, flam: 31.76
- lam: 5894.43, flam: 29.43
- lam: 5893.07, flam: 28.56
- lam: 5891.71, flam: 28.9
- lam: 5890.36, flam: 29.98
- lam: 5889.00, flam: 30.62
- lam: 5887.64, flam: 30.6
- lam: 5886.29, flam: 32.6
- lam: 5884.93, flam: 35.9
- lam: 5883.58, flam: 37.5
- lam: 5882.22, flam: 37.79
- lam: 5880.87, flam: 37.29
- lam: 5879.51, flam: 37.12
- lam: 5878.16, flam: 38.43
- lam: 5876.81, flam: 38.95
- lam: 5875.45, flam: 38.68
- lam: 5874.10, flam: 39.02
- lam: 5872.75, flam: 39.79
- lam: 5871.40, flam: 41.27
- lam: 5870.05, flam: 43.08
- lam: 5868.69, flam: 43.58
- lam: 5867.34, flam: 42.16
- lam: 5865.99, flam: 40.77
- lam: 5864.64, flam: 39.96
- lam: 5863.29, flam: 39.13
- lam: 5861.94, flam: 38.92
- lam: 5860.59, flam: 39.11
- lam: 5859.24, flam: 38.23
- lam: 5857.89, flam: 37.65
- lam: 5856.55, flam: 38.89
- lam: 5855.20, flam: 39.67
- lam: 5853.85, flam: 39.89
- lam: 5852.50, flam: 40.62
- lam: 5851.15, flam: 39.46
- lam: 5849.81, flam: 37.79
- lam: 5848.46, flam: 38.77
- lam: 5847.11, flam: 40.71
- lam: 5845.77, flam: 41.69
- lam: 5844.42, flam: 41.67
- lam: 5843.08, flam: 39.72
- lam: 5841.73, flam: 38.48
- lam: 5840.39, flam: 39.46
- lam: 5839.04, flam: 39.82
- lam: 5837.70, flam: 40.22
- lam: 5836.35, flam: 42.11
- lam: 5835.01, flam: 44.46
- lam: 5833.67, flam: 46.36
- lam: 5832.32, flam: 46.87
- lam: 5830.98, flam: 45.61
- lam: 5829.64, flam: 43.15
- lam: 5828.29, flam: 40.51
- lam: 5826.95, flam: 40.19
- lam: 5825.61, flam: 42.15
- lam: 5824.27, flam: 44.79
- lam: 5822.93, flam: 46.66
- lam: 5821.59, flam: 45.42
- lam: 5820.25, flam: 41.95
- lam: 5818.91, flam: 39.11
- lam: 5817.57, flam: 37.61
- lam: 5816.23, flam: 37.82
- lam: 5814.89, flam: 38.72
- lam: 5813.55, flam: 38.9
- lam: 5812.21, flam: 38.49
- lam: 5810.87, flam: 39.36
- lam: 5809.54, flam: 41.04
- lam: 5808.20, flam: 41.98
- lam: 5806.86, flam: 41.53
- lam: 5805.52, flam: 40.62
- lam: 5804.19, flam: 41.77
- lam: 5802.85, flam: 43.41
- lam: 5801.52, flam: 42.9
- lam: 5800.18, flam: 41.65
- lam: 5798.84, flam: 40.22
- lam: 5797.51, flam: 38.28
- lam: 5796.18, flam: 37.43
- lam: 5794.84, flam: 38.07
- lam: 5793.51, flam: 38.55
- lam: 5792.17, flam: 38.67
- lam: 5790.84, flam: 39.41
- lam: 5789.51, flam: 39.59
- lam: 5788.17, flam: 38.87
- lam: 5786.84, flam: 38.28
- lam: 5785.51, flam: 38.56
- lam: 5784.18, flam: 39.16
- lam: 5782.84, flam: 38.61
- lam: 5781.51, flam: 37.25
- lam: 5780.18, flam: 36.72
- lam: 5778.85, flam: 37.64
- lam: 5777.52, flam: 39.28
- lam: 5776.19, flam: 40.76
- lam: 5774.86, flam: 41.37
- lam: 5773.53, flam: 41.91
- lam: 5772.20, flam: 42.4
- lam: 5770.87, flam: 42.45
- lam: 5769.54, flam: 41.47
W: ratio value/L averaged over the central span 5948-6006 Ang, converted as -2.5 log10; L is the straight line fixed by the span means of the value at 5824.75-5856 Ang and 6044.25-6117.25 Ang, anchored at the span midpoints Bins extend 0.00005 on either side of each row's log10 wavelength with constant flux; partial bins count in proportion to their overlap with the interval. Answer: 0.05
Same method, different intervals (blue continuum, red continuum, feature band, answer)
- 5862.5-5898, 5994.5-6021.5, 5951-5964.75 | -0.045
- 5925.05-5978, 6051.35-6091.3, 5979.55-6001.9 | 0.035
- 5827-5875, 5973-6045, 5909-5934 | 0.033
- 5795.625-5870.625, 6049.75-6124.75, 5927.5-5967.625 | 0.053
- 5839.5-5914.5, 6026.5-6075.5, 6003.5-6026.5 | 0.019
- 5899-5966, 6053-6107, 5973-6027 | 0.009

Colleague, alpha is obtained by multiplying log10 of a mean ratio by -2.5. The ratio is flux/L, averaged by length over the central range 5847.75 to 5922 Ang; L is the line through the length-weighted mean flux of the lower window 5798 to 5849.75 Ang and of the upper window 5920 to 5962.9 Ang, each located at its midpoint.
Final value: 0.07 mag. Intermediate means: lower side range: 41.4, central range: 37.4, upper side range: 38.5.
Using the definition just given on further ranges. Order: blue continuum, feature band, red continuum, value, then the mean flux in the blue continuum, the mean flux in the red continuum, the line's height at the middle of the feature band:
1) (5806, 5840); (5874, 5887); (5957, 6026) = 0.107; 41.8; 39.8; 41.1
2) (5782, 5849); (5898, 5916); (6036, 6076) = 0.078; 40.8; 41.1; 40.9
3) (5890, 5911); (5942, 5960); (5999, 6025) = -0.025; 35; 39.5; 37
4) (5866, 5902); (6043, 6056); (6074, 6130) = -0.092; 36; 40.4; 39.4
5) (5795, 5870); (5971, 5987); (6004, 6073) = 0.020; 40.9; 40.7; 40.8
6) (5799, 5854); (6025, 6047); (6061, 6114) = 0.049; 41.3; 41.3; 41.3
